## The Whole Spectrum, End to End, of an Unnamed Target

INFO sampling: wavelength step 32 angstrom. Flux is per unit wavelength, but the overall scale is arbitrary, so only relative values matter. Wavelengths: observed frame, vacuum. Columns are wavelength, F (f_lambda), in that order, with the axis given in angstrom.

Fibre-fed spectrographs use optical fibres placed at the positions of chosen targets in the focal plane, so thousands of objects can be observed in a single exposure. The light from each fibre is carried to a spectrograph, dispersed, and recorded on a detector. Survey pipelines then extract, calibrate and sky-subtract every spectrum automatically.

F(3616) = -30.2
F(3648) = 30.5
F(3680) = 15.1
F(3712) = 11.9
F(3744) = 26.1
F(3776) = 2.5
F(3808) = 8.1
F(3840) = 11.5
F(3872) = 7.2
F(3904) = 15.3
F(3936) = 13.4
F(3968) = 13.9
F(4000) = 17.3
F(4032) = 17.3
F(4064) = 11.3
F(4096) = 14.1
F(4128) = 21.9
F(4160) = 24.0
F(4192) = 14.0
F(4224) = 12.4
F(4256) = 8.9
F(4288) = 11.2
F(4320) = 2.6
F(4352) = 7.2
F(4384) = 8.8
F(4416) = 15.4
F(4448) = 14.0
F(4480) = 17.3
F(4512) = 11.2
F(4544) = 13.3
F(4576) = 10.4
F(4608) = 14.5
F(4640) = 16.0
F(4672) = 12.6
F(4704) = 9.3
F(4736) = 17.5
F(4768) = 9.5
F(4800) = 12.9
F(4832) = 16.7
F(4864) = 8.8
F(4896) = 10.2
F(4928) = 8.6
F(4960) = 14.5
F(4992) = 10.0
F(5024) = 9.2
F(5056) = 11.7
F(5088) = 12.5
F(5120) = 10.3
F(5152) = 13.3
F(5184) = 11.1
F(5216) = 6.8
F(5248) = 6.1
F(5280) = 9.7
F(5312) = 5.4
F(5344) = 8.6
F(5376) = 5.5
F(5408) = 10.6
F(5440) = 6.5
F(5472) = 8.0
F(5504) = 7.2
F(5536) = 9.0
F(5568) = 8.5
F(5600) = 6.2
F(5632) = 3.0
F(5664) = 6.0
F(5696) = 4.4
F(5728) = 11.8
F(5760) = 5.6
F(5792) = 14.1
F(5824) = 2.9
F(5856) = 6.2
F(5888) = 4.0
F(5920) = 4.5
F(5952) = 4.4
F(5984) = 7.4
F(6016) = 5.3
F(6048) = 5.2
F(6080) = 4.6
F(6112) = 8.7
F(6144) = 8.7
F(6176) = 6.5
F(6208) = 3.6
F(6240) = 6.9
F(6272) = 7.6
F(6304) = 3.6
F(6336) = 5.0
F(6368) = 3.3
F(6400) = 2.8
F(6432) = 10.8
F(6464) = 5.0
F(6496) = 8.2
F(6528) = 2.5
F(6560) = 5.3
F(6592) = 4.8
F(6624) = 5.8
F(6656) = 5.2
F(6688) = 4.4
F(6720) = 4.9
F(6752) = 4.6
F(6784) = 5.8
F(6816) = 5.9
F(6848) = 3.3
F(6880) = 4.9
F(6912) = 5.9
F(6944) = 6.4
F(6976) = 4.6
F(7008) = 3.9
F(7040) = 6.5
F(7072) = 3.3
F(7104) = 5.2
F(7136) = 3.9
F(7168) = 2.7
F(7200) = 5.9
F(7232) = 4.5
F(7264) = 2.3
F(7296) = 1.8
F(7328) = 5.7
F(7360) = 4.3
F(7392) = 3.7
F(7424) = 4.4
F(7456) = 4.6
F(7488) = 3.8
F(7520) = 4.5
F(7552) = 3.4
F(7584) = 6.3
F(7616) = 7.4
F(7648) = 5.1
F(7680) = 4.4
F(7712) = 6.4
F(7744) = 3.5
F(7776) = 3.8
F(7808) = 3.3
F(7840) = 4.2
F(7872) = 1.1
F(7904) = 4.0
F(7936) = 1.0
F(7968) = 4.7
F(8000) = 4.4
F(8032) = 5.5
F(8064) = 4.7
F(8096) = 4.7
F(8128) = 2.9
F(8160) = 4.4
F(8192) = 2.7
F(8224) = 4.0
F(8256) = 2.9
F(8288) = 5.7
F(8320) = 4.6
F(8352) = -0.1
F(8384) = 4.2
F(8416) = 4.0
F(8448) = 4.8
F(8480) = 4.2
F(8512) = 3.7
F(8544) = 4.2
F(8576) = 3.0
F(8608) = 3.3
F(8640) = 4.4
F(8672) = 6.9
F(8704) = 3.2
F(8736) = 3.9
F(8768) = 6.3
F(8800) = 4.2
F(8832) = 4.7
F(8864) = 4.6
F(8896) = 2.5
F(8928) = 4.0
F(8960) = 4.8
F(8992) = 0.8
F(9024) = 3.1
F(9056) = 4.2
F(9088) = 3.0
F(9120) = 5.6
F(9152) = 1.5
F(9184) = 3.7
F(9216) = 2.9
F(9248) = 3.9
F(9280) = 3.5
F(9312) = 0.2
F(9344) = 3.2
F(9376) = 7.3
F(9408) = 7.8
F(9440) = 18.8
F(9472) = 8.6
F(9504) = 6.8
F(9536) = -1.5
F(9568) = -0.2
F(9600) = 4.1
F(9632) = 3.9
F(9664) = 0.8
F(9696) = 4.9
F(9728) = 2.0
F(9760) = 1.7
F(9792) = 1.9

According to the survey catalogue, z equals 1.53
